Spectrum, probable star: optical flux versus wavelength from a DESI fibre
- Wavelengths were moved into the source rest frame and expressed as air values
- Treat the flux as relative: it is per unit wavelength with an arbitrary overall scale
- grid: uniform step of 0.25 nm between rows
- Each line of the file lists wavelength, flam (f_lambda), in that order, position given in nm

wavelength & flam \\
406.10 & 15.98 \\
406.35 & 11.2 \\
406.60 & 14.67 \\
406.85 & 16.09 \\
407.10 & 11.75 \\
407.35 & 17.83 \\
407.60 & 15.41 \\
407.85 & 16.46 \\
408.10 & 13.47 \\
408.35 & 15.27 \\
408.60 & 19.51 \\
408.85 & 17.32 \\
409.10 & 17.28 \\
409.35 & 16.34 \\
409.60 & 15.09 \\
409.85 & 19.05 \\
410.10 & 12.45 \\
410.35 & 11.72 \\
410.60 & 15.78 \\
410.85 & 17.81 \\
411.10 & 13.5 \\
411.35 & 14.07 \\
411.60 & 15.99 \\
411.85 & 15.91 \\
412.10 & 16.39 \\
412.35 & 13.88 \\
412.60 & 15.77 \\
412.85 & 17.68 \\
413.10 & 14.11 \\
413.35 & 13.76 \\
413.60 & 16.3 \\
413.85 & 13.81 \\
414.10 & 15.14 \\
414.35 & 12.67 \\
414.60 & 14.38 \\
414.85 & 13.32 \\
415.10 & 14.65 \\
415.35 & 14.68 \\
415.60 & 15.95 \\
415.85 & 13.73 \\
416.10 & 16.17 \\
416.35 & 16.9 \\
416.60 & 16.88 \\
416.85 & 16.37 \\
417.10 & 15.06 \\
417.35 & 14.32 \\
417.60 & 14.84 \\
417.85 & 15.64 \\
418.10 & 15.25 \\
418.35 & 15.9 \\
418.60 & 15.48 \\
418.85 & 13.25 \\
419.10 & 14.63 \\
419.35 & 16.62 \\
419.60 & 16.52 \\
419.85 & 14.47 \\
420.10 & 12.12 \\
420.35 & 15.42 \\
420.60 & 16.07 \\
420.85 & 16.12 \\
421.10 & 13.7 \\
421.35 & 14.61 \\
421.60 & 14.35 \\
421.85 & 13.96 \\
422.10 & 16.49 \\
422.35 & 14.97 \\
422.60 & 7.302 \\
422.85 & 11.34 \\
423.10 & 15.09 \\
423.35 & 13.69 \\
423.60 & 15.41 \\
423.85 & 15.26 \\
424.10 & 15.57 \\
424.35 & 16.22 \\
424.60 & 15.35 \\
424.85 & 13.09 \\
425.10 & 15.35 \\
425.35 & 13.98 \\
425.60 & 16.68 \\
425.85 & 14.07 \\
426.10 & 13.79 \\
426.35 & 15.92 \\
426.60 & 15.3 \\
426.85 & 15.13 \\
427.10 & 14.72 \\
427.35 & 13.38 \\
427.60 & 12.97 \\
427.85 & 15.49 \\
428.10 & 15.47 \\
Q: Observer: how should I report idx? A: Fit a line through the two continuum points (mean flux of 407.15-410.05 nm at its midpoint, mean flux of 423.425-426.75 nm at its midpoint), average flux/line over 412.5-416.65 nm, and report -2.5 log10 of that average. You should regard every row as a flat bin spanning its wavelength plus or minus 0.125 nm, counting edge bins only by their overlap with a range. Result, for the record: 0.06 mag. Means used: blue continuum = 16.4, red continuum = 15.1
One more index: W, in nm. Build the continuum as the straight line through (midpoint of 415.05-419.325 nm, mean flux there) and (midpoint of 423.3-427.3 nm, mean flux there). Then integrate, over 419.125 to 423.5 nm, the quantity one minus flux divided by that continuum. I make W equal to 0.24 nm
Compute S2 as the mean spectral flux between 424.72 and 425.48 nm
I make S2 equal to 14.2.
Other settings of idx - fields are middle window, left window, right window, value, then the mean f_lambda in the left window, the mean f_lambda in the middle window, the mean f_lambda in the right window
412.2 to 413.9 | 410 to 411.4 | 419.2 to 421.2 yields -0.047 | 14.3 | 15.1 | 15.1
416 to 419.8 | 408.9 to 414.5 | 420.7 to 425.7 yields -0.055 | 15.2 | 15.6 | 14.4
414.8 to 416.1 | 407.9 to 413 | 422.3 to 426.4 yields 0.036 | 15.7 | 14.7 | 14.3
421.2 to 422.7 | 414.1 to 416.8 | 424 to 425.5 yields 0.094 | 15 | 13.7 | 14.9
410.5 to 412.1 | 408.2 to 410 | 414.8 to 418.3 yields 0.063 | 17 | 15.6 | 15.3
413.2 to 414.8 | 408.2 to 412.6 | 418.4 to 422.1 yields 0.082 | 15.7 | 14.3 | 14.9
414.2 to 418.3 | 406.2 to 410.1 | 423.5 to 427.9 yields 0.016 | 15.7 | 15.1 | 14.9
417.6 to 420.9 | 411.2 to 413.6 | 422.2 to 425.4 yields -0.043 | 15.3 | 15.2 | 14.1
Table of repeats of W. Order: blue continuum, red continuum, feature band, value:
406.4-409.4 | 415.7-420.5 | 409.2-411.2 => 0.05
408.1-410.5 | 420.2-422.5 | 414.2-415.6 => 0.12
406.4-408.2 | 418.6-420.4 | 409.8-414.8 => -0.02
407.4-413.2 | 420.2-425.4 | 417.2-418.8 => -0.02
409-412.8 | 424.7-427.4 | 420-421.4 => 0.02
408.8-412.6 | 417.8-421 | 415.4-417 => -0.07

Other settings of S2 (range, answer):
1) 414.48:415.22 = 14.1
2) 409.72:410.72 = 14.7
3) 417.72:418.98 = 15.1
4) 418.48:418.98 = 14.4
